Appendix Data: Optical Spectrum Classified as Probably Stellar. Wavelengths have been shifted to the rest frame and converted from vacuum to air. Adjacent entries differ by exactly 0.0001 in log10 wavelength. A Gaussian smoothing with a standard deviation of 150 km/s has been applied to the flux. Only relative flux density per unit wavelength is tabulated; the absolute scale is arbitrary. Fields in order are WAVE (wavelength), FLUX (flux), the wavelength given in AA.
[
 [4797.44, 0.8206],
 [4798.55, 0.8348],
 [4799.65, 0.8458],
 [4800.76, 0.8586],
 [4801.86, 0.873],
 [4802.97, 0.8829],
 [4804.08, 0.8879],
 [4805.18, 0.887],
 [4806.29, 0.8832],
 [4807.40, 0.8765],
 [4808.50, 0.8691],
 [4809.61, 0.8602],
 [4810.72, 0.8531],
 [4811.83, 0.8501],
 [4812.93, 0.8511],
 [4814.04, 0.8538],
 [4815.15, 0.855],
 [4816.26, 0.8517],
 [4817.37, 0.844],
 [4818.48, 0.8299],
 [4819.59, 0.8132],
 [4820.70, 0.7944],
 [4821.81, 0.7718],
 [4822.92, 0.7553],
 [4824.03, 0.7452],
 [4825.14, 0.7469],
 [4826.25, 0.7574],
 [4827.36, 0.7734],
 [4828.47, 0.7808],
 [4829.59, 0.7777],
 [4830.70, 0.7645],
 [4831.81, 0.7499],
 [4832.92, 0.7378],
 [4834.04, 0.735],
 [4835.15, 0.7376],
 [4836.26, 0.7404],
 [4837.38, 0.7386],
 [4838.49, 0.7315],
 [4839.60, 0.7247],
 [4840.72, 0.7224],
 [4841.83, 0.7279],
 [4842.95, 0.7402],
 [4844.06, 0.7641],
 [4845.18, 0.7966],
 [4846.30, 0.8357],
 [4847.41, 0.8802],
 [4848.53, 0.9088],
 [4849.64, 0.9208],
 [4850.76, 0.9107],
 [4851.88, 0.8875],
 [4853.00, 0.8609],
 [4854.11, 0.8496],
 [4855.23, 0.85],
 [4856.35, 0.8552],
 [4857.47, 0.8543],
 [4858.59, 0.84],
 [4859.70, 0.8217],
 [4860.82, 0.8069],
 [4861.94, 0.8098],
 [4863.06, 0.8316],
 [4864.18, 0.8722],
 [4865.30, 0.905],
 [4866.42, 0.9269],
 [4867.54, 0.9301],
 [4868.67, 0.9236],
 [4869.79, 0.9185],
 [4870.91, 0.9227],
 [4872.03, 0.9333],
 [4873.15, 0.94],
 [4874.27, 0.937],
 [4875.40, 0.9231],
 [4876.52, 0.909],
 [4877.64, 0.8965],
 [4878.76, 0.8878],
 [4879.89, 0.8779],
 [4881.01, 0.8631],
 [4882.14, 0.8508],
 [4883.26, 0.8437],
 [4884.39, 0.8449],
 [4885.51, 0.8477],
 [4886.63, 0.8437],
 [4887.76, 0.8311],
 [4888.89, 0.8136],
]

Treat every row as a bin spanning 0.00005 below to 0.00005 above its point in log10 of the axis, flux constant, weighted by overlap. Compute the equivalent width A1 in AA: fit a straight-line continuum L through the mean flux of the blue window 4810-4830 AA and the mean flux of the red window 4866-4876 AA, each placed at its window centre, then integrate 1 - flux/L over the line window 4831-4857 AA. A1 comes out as 1.93 AA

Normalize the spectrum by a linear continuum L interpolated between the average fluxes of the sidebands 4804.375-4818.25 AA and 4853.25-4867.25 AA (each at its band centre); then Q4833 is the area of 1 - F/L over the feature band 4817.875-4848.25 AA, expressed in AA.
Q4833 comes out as 3.2 AA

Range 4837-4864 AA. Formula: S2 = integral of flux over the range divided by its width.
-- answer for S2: 0.821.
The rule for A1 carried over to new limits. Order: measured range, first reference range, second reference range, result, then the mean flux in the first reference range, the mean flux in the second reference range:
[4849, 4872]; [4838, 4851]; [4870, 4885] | -0.8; 0.803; 0.895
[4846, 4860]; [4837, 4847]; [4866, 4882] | -1.0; 0.756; 0.911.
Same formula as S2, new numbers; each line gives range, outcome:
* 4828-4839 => 0.749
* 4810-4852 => 0.796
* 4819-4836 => 0.763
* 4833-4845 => 0.738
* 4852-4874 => 0.878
